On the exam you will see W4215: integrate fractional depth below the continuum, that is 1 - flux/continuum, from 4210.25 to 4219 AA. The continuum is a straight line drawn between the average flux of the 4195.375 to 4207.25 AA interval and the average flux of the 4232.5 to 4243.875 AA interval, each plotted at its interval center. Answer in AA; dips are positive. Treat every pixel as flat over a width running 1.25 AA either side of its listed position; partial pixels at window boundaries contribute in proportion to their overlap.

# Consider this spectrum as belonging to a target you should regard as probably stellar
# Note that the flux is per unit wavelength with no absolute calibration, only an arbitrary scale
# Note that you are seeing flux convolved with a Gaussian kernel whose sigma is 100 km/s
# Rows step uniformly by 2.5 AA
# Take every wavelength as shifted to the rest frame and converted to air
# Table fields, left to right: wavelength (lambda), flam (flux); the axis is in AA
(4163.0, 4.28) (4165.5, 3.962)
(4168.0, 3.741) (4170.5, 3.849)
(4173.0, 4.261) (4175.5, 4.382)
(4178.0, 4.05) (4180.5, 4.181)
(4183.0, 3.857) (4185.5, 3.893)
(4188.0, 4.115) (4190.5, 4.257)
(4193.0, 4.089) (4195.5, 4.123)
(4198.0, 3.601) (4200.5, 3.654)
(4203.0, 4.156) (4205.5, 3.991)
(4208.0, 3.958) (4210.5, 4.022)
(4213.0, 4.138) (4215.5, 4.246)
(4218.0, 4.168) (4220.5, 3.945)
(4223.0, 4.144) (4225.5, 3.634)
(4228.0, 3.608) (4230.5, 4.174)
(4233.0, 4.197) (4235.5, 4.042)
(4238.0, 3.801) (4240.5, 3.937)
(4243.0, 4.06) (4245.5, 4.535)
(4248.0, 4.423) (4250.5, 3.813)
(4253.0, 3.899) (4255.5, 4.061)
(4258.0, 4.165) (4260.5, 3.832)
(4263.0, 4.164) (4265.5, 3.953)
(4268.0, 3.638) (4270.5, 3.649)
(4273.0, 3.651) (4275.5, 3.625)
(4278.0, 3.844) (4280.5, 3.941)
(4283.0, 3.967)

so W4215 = -0.5 AA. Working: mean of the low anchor 3.89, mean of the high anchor 3.99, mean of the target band 4.16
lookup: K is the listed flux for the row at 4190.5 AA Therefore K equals 4.257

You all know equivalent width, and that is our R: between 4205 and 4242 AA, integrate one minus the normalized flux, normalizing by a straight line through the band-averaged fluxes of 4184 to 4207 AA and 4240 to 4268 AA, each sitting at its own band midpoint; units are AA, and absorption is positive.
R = 0.2 AA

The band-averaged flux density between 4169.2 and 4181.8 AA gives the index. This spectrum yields 4.14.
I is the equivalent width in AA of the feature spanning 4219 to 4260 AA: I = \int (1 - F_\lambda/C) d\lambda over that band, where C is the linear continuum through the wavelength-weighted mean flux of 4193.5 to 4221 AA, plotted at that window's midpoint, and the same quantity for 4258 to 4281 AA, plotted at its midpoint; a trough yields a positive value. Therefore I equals -1.2 AA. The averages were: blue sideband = 4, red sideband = 3.83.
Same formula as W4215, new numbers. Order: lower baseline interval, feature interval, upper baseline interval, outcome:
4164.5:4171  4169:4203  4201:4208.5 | -0.9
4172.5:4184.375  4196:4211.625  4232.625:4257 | 0.8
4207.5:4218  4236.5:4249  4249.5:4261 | -0.4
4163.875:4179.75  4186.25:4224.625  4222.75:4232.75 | -0.8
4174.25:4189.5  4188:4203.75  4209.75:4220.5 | 0.4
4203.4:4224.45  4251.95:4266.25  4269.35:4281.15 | -0.7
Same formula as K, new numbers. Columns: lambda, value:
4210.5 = 4.022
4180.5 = 4.181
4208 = 3.958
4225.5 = 3.634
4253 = 3.899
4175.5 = 4.382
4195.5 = 4.123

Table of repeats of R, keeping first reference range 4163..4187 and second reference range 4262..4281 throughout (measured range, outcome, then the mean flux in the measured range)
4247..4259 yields -0.7 AA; 4.06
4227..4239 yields -0.3 AA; 3.98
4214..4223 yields -0.4 AA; 4.12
